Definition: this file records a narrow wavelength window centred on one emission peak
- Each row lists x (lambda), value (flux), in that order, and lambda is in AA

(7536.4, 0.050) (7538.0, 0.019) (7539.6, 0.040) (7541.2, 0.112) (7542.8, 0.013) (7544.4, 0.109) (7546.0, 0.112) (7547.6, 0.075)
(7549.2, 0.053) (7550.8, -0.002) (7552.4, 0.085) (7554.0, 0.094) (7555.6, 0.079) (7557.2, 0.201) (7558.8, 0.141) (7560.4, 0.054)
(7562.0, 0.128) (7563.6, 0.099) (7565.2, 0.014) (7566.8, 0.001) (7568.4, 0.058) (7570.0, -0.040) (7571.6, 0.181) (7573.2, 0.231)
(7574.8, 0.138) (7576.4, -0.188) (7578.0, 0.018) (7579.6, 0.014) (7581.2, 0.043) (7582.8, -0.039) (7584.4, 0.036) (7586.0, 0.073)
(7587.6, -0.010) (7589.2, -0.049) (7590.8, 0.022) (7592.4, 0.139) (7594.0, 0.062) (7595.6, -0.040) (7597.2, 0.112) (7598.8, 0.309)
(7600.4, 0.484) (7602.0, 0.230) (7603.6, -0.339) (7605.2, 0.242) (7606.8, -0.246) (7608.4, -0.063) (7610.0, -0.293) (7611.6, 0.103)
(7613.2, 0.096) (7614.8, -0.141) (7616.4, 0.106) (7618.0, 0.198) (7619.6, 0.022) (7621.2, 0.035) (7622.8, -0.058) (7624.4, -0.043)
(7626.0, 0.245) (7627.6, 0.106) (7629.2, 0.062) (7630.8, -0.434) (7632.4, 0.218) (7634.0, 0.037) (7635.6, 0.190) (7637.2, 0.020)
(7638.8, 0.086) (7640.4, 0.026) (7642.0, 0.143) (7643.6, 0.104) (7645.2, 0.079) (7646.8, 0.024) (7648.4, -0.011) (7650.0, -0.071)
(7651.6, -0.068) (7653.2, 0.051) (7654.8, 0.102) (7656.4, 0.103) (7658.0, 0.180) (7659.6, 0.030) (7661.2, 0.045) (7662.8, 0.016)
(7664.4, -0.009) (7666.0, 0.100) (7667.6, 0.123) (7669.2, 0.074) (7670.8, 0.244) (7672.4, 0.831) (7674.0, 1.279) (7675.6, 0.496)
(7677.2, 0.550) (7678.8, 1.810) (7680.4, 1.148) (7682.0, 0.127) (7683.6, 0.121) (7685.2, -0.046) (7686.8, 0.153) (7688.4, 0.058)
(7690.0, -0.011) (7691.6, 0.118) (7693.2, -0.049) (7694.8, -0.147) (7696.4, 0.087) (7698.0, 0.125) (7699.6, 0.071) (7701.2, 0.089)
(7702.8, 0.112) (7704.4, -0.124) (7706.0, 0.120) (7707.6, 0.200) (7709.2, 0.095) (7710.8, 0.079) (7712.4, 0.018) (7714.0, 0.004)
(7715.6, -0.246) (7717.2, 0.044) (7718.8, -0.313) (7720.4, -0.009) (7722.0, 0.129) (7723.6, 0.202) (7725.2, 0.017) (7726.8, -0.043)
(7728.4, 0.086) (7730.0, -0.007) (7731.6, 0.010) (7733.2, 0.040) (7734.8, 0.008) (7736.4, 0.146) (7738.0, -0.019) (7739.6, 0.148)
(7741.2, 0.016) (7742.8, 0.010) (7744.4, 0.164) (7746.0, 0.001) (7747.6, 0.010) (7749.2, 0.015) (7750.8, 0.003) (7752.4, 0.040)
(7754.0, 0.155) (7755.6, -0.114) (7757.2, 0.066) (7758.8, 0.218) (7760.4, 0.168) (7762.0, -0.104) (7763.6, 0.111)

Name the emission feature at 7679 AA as [O II]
